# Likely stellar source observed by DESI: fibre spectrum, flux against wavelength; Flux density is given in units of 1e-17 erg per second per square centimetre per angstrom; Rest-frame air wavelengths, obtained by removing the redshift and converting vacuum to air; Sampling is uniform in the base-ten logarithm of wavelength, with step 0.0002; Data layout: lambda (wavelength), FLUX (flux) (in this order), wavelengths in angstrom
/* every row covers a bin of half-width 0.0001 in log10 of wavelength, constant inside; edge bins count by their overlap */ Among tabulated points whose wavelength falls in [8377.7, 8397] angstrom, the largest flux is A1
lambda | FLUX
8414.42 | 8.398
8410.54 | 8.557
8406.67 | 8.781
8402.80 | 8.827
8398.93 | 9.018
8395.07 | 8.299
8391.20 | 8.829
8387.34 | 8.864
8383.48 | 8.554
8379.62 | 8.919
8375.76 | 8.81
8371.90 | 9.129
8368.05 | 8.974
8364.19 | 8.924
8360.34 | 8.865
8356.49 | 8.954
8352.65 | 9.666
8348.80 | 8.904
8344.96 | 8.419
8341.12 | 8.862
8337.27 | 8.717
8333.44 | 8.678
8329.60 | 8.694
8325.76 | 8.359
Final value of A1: 8.919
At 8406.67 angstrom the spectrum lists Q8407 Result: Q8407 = 8.781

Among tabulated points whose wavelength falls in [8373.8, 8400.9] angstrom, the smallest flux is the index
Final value 8.299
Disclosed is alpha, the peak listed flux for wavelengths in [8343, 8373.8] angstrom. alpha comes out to 9.666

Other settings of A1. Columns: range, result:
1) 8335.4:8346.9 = 8.862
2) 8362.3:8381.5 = 9.129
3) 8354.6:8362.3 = 8.954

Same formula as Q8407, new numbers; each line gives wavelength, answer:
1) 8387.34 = 8.864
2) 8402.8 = 8.827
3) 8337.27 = 8.717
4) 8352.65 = 9.666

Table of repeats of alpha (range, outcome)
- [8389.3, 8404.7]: 9.018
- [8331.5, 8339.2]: 8.717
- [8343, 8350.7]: 8.904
